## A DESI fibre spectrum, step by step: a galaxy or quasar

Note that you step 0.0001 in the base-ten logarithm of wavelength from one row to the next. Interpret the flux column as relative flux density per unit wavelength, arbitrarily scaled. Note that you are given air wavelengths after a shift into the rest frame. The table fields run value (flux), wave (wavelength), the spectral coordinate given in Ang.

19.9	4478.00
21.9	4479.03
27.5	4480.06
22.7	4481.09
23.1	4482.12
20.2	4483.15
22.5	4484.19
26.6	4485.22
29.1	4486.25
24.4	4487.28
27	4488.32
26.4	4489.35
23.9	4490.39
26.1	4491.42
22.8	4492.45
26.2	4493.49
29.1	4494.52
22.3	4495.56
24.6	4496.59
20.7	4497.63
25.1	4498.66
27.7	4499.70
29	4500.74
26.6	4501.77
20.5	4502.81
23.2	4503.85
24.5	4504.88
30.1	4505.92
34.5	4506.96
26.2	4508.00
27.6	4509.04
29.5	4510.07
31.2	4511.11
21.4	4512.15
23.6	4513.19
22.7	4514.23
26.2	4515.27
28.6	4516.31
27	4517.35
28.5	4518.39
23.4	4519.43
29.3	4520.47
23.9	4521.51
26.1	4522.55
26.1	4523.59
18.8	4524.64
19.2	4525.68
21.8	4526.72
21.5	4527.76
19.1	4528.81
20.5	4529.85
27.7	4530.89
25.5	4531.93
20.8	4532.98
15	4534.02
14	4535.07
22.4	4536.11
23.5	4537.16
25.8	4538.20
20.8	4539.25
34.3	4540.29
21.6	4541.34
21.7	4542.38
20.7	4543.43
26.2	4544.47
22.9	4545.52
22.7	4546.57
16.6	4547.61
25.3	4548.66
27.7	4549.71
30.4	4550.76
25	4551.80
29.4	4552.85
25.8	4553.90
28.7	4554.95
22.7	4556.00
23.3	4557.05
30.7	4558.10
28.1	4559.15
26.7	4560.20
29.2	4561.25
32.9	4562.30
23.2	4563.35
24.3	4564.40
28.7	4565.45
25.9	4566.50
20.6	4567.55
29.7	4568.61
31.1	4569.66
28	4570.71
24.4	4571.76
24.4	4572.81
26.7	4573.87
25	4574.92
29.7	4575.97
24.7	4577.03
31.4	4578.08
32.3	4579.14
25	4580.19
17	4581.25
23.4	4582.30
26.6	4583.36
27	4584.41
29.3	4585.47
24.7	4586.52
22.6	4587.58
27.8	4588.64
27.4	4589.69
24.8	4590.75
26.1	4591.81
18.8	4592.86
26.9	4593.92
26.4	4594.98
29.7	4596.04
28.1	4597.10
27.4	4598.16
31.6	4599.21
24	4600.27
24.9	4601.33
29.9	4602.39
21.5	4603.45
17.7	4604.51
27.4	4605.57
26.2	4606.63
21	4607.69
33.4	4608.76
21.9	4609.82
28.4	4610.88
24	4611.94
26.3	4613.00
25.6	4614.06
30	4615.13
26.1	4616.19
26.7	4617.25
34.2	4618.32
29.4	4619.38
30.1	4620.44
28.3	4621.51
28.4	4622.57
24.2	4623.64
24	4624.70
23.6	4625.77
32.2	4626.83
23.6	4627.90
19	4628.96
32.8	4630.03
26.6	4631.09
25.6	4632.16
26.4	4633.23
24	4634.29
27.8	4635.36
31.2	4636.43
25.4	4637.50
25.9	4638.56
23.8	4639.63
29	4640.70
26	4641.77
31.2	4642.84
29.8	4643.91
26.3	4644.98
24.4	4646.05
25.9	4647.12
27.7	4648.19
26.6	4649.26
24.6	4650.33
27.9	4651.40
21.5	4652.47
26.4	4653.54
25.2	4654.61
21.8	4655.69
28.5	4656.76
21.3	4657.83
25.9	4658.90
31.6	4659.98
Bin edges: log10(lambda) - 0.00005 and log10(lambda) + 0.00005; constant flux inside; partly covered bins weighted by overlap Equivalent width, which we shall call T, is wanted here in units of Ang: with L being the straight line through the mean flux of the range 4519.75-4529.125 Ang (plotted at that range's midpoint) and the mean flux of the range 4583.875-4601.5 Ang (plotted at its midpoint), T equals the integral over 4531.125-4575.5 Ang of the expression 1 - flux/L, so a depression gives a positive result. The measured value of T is -1.2 Ang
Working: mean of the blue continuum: 22.9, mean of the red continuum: 26.4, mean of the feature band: 25.1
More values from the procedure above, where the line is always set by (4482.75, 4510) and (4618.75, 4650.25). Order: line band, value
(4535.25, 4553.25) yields 1.26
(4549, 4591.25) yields -0.51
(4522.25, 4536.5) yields 2.61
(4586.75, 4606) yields 0.62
